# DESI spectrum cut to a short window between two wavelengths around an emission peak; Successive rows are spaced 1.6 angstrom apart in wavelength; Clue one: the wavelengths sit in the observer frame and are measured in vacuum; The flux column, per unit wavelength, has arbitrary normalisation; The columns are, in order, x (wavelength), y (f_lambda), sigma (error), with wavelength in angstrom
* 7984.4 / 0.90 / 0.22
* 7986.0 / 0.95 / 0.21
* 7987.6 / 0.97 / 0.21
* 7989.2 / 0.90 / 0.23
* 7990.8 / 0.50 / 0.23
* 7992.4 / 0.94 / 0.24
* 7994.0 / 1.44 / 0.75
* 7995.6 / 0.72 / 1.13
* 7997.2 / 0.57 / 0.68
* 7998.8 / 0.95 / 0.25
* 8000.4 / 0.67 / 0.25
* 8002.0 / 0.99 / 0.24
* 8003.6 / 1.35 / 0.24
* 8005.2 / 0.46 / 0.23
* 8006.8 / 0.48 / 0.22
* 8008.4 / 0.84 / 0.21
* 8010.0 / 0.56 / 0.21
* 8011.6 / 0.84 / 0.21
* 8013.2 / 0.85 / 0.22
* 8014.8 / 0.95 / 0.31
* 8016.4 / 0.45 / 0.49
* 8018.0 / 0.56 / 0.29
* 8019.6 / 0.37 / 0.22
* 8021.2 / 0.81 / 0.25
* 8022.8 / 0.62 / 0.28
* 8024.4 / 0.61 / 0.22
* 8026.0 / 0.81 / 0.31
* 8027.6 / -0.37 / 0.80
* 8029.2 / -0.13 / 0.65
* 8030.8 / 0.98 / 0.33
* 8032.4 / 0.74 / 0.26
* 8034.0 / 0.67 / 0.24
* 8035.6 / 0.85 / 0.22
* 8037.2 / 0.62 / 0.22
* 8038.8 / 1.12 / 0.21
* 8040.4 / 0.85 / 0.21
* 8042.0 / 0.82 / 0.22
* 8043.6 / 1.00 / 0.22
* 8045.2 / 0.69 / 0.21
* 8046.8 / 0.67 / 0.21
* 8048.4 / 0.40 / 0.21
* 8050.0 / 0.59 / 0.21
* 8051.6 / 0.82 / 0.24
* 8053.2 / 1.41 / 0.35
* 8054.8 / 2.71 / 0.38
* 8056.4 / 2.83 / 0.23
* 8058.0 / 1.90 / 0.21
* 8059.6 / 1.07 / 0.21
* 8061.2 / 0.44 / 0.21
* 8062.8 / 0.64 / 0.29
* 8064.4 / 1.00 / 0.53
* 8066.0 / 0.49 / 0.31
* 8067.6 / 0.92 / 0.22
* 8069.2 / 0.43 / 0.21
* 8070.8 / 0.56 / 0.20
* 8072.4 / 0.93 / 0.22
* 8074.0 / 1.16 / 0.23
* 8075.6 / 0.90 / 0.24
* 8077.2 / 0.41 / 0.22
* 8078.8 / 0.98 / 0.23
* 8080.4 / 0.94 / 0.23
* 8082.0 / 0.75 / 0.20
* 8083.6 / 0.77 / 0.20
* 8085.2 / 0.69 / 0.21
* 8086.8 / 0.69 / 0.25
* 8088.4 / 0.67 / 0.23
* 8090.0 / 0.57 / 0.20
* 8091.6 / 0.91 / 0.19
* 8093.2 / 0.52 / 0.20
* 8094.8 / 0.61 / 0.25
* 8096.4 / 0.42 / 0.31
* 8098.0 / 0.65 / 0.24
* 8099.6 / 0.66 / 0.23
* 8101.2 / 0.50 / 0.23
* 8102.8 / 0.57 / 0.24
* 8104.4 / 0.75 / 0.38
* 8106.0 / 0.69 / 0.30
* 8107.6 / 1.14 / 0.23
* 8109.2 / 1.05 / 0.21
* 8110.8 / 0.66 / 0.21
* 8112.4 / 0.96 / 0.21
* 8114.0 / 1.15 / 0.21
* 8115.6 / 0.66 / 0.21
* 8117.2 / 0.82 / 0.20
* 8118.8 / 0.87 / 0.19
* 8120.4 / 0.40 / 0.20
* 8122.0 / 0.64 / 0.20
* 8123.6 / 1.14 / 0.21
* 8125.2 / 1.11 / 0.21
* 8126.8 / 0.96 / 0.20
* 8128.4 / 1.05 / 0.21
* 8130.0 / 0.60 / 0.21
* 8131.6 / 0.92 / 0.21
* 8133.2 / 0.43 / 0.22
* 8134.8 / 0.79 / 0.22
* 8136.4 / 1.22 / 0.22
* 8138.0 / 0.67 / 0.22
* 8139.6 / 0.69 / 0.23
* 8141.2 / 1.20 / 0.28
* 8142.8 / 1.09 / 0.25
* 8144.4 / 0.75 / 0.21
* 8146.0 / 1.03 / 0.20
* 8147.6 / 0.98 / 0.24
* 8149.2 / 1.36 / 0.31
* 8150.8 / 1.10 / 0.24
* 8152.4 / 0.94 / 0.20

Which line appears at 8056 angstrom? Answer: H-gamma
